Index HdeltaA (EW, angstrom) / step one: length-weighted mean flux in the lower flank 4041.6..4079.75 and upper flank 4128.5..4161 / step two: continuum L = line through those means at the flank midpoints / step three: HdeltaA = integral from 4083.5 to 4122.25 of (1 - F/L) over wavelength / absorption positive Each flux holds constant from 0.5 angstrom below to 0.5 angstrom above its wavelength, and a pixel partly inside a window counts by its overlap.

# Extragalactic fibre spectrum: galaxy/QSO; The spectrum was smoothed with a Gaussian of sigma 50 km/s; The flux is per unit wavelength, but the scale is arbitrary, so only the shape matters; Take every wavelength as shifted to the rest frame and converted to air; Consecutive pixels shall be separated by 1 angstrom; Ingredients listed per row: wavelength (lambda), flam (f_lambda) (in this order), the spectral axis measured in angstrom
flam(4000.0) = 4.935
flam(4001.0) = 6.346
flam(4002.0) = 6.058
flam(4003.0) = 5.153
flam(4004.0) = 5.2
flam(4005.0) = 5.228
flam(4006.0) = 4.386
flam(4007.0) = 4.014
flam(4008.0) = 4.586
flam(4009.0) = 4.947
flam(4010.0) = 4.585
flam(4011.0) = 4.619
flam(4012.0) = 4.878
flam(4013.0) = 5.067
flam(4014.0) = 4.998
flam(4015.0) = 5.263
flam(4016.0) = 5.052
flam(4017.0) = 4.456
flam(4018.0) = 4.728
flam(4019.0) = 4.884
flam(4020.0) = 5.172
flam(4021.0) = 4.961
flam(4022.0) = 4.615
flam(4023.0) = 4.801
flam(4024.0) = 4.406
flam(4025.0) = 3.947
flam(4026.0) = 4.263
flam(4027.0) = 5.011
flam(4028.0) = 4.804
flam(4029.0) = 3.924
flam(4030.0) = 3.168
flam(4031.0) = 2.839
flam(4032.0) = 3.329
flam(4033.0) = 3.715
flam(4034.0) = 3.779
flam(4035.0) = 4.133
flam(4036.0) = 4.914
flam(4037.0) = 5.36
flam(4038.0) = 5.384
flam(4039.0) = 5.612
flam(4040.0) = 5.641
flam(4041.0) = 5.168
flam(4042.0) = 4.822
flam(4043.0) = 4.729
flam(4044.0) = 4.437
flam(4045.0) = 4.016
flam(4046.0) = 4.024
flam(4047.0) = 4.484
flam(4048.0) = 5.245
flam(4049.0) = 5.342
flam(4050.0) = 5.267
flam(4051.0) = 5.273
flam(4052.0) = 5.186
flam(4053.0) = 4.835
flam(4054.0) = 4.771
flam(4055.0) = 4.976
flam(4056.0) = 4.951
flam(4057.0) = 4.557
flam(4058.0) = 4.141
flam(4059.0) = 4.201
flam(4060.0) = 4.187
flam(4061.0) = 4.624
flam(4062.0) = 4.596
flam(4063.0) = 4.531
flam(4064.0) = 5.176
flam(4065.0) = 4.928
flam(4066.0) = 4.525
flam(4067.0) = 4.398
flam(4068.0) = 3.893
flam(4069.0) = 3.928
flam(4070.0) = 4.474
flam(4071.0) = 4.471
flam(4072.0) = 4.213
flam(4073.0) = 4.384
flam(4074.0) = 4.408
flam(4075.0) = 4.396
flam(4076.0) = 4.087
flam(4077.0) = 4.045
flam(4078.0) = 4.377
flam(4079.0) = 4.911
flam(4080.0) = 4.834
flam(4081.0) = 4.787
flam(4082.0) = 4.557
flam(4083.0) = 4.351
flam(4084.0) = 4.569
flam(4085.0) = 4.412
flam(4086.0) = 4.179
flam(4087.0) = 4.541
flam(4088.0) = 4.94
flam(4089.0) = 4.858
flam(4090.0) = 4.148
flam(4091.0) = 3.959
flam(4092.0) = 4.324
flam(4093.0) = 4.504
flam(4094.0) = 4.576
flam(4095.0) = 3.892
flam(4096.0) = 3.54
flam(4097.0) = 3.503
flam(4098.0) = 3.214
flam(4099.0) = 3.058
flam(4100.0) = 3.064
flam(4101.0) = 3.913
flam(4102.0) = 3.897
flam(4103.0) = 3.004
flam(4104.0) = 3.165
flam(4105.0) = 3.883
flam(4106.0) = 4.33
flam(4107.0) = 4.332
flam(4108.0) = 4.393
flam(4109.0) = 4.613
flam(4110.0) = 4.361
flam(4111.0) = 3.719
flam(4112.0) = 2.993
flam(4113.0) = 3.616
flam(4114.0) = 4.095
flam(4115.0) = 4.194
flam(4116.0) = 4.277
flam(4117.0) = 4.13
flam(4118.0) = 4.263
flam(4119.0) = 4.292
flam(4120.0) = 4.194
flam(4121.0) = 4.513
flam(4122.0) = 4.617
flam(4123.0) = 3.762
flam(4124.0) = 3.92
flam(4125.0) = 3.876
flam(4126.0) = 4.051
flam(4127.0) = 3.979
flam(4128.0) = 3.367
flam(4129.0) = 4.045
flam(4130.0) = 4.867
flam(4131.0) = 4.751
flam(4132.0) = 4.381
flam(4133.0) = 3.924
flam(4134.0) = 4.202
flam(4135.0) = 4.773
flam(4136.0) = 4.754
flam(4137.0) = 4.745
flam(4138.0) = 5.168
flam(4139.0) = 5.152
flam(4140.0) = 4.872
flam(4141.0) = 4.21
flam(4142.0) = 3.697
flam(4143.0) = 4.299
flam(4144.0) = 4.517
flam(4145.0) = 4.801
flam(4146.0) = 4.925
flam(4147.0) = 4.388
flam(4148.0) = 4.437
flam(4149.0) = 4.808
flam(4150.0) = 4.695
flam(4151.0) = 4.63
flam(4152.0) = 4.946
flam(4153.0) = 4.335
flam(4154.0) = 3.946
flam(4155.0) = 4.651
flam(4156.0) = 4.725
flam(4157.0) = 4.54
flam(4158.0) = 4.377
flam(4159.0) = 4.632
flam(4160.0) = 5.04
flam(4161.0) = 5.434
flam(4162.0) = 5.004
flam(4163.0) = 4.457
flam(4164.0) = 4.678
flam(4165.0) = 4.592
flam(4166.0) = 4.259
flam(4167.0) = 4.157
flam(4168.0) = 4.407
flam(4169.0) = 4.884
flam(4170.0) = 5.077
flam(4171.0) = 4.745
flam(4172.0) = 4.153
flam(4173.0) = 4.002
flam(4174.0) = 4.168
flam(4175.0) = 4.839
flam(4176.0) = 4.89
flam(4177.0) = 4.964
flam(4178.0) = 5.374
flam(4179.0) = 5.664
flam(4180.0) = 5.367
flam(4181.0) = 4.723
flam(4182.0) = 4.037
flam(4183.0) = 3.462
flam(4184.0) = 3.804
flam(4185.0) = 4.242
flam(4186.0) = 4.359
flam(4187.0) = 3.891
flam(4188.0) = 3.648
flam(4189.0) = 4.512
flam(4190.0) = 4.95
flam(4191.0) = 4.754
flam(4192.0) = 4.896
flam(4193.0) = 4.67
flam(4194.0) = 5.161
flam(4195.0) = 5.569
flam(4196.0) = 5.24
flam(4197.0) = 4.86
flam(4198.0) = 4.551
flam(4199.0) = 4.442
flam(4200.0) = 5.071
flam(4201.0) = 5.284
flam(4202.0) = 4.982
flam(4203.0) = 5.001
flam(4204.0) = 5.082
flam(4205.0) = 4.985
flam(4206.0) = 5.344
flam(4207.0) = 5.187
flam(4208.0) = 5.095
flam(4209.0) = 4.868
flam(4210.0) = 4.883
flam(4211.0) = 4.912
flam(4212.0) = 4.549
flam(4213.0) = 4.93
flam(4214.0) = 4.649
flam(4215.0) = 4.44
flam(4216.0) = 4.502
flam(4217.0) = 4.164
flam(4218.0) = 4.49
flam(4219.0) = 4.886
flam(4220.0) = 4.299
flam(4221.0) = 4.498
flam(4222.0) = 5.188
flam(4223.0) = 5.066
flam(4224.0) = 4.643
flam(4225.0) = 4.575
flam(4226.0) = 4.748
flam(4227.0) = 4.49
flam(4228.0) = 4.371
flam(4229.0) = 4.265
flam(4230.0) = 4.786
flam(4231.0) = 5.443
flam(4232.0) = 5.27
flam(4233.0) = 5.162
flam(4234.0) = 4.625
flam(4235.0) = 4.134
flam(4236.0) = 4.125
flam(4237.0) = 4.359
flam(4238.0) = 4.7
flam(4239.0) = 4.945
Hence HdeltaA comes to 4.5 angstrom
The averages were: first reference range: 4.57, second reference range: 4.58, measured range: 4.05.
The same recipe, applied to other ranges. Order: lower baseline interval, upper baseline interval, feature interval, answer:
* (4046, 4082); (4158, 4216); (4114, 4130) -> 1.9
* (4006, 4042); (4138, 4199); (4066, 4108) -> 4.1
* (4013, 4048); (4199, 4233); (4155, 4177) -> 0.6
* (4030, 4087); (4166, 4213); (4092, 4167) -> 6.2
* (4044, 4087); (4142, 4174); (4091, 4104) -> 2.5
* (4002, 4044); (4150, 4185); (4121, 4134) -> 1.3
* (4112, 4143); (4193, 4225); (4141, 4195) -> -0.3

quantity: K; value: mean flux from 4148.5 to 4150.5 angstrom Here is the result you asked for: 4.75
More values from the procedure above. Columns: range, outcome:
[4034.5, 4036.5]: 4.52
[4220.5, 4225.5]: 4.79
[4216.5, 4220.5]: 4.46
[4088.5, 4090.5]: 4.5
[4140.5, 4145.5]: 4.3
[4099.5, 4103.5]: 3.47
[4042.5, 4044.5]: 4.58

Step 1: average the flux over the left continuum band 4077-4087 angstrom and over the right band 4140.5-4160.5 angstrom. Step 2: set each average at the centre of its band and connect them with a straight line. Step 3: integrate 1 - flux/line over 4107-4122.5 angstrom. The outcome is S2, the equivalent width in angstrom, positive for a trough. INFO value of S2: 1.27 angstrom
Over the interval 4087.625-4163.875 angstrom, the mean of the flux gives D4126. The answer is 4.27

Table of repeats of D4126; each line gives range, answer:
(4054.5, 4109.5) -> 4.27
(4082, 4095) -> 4.43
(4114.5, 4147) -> 4.36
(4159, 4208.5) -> 4.73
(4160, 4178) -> 4.66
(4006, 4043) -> 4.61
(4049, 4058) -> 4.95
